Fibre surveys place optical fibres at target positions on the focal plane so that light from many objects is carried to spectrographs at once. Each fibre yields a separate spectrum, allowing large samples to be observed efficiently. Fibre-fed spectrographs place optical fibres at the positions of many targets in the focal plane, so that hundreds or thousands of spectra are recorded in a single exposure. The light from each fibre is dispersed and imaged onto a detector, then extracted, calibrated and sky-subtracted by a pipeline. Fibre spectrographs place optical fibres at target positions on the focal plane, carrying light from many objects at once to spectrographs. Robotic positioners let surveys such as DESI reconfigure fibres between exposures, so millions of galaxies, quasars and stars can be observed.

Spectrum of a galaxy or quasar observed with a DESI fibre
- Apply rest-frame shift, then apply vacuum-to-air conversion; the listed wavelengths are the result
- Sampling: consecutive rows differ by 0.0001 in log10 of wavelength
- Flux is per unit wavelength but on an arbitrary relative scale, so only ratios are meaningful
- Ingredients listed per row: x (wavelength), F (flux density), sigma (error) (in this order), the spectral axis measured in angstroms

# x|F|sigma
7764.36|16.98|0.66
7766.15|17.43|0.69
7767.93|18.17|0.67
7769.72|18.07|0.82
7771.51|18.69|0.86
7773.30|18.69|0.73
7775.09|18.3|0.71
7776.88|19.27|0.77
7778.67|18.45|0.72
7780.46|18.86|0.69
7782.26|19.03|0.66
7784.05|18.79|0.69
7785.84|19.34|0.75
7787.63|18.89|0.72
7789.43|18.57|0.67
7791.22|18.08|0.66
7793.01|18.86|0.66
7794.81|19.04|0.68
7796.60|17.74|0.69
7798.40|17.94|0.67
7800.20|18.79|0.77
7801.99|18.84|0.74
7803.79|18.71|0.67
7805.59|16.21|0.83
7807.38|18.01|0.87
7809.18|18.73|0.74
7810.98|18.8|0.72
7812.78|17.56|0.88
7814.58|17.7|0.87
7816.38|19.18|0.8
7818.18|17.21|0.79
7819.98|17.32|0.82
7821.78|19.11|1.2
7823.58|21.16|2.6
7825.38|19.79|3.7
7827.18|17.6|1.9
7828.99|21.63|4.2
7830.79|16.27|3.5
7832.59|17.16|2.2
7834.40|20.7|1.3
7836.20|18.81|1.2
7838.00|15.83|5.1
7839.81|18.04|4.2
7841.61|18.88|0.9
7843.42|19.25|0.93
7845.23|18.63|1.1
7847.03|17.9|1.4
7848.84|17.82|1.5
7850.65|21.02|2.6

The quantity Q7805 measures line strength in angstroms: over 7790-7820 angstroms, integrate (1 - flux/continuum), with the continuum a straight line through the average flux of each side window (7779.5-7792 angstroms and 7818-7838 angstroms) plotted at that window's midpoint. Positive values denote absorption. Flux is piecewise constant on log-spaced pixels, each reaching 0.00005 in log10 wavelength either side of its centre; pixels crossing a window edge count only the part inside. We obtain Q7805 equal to 0.9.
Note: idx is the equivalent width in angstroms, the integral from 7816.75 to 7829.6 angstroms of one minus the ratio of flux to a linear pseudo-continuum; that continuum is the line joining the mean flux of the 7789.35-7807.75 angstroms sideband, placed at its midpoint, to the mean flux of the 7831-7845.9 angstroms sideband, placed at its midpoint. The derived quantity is -0.5 angstroms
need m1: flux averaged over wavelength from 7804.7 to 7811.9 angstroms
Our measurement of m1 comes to 17.9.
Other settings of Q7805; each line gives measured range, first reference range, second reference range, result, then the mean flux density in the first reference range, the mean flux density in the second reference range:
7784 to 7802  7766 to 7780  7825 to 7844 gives -0.13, 18.5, 18.5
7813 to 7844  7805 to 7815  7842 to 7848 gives -0.47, 17.9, 18.6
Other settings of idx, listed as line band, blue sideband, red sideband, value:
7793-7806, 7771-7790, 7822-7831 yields 0.5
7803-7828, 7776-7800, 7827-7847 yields 0.2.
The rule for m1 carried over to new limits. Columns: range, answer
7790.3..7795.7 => 18.7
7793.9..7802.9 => 18.5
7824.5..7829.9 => 19.7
